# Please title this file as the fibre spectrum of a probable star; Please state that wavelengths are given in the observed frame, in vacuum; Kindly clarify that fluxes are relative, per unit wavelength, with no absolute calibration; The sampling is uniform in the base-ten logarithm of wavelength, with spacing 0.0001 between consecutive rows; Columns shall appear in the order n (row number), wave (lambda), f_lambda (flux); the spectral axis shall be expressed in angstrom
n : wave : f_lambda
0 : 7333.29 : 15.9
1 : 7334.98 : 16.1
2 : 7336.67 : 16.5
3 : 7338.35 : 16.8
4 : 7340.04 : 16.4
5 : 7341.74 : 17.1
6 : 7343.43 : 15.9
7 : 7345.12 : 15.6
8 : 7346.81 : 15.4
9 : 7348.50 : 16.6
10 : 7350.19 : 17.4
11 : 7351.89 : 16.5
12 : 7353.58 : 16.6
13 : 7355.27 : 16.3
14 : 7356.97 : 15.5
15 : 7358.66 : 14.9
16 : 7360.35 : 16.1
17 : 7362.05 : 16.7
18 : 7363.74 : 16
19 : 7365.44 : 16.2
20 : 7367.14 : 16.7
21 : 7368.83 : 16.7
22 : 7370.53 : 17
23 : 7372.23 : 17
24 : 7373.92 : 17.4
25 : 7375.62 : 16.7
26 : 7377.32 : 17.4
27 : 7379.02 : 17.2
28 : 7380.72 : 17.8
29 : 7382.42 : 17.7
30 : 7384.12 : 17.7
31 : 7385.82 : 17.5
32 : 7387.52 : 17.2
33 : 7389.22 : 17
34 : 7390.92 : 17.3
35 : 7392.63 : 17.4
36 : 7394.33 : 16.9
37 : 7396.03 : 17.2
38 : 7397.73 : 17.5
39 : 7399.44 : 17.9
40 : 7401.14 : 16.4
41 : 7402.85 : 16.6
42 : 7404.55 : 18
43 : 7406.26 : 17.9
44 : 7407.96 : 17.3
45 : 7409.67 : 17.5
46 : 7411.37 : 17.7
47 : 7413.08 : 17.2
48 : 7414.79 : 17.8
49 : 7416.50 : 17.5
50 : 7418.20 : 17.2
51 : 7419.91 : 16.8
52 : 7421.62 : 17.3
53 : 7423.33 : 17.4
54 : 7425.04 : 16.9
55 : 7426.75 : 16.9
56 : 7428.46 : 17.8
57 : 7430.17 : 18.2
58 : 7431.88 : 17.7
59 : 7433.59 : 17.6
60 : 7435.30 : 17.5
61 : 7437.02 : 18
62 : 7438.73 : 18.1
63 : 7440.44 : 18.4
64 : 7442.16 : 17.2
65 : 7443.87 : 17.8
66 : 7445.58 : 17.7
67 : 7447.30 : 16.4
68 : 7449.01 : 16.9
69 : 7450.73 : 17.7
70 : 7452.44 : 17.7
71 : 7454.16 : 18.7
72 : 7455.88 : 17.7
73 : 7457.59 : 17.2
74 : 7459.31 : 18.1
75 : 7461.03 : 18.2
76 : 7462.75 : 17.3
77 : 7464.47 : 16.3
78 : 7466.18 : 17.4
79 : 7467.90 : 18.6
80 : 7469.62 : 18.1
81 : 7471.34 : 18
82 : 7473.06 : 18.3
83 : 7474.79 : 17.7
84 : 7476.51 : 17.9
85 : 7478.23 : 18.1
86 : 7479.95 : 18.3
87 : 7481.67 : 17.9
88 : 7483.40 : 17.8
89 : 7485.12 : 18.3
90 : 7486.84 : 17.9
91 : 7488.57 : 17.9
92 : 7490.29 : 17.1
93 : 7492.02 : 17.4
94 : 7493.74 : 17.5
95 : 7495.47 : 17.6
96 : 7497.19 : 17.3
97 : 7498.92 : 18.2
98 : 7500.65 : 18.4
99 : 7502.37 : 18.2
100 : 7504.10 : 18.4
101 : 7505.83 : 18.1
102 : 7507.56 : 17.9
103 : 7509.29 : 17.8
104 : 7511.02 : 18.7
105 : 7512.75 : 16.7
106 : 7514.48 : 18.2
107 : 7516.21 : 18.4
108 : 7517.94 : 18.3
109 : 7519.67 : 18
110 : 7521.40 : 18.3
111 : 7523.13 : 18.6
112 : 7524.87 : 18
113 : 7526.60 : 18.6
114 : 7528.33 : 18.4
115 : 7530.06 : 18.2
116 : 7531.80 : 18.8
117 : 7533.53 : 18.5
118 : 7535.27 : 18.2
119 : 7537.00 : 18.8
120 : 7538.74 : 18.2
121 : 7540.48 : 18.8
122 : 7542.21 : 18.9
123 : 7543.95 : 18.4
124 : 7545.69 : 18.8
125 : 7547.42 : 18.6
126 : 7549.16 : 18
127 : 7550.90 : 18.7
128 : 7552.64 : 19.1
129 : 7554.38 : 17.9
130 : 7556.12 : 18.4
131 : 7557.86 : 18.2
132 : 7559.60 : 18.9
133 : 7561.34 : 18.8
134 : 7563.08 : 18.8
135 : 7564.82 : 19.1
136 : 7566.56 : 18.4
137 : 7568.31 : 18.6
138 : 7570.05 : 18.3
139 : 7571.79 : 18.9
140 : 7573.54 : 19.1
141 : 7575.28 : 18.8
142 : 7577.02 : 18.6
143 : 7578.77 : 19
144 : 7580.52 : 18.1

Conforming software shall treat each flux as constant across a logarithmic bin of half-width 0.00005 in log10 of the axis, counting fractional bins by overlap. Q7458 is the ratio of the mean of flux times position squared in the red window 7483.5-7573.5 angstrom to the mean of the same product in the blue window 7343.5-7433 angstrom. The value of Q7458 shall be 1.12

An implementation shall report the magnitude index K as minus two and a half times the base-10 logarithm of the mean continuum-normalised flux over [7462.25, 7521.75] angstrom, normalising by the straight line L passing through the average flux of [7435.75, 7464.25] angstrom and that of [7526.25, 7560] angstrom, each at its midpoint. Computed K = 0.01 mag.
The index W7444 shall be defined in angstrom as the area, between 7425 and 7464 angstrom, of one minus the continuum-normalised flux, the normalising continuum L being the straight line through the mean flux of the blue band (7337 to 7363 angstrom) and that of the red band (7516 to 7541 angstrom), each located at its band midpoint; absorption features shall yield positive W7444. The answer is -0.6 angstrom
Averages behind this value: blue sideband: 16.3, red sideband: 18.4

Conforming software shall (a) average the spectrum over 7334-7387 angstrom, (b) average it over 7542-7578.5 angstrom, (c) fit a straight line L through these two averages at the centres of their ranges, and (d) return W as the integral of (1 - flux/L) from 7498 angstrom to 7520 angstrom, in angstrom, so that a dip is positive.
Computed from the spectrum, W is 0.0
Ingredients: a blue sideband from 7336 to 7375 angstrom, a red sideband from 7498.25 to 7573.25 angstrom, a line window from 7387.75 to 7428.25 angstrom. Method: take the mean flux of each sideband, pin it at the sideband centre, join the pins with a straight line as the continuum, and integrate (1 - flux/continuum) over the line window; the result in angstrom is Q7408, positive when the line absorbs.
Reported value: -0.7 angstrom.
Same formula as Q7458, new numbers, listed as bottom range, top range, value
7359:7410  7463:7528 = 1.08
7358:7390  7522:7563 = 1.15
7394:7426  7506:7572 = 1.10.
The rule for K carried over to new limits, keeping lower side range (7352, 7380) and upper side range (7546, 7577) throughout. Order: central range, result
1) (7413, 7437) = -0.02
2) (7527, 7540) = -0.01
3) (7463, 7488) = -0.01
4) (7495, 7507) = 0.00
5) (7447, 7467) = 0.00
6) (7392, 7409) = -0.03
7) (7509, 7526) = 0.00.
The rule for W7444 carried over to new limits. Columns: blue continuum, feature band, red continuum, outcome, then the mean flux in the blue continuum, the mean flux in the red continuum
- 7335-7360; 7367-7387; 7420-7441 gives -0.6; 16.2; 17.6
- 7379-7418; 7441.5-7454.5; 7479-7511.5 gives 0.1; 17.4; 17.9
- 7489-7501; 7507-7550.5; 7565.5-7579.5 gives -0.6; 17.6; 18.7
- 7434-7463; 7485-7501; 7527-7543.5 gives 0.4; 17.7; 18.5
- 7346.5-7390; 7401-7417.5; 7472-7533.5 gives -0.3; 16.8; 18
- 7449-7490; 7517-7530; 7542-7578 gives 0.0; 17.8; 18.6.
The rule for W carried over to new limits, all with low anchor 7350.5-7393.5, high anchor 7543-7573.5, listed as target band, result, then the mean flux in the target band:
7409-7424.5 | -0.1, 17.4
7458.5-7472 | 0.0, 17.7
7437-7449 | -0.1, 17.6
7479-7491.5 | 0.0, 17.9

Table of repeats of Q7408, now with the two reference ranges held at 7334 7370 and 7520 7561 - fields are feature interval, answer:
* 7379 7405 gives -0.9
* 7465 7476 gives -0.2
